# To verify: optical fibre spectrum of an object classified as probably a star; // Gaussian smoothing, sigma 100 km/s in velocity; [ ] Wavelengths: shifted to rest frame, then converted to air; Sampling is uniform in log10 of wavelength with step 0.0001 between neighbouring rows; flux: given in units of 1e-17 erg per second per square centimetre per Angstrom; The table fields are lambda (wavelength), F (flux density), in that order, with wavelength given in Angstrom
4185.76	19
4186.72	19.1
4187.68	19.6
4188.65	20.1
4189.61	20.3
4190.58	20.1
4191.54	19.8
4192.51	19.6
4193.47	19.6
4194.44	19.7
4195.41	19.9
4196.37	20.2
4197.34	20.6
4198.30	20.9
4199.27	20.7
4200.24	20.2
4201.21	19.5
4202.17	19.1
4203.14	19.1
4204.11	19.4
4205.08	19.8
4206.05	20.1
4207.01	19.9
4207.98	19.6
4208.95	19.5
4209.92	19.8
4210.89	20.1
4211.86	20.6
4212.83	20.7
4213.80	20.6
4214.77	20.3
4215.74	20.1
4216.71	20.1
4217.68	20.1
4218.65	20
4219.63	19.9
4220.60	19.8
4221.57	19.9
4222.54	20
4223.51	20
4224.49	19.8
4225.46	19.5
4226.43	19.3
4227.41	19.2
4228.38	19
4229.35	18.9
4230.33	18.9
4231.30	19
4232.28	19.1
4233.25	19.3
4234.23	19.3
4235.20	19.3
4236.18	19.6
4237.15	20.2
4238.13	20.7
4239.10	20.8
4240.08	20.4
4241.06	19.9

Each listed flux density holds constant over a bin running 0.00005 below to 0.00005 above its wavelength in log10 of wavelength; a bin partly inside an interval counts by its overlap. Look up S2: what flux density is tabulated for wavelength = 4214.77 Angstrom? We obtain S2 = 20.3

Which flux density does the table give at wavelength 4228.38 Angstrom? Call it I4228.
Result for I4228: 19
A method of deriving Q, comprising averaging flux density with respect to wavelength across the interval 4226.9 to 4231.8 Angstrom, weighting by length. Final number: 19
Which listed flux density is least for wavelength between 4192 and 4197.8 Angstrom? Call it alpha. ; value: 19.6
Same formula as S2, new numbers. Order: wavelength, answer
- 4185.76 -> 19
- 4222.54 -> 20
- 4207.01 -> 19.9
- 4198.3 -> 20.9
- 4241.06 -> 19.9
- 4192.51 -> 19.6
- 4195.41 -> 19.9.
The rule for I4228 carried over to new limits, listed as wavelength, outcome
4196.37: 20.2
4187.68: 19.6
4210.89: 20.1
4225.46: 19.5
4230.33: 18.9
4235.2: 19.3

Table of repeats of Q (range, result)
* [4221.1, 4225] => 19.9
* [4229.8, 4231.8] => 18.9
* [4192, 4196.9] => 19.8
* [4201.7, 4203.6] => 19.1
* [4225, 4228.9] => 19.3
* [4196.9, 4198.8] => 20.8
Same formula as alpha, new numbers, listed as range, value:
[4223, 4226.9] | 19.3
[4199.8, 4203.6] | 19.1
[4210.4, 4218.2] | 20.1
